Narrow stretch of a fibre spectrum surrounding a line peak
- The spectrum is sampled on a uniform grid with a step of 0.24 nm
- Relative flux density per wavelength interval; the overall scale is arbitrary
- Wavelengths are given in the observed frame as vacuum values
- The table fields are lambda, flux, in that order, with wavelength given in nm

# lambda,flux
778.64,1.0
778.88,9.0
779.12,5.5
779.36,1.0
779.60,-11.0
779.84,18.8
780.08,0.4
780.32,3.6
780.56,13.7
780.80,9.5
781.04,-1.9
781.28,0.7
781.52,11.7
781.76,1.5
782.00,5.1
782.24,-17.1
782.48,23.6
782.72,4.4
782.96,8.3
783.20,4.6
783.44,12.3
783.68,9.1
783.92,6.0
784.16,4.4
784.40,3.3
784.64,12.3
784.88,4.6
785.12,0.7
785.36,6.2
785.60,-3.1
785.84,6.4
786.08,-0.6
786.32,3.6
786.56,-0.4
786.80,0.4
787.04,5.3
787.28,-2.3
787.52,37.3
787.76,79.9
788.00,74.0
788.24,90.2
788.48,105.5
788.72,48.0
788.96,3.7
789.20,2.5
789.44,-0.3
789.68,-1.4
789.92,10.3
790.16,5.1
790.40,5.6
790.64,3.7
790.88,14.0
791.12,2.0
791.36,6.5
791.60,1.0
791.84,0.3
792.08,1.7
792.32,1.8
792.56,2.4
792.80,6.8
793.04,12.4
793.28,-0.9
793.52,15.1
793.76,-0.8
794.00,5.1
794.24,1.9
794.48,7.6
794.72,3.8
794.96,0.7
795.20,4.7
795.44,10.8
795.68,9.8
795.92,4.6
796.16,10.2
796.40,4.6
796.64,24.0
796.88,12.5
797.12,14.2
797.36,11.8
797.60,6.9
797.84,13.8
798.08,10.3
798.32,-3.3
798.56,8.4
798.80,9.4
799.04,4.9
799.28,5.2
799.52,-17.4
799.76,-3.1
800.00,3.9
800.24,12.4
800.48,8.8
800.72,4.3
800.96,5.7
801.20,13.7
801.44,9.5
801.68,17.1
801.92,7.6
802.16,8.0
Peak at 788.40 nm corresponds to [O II]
